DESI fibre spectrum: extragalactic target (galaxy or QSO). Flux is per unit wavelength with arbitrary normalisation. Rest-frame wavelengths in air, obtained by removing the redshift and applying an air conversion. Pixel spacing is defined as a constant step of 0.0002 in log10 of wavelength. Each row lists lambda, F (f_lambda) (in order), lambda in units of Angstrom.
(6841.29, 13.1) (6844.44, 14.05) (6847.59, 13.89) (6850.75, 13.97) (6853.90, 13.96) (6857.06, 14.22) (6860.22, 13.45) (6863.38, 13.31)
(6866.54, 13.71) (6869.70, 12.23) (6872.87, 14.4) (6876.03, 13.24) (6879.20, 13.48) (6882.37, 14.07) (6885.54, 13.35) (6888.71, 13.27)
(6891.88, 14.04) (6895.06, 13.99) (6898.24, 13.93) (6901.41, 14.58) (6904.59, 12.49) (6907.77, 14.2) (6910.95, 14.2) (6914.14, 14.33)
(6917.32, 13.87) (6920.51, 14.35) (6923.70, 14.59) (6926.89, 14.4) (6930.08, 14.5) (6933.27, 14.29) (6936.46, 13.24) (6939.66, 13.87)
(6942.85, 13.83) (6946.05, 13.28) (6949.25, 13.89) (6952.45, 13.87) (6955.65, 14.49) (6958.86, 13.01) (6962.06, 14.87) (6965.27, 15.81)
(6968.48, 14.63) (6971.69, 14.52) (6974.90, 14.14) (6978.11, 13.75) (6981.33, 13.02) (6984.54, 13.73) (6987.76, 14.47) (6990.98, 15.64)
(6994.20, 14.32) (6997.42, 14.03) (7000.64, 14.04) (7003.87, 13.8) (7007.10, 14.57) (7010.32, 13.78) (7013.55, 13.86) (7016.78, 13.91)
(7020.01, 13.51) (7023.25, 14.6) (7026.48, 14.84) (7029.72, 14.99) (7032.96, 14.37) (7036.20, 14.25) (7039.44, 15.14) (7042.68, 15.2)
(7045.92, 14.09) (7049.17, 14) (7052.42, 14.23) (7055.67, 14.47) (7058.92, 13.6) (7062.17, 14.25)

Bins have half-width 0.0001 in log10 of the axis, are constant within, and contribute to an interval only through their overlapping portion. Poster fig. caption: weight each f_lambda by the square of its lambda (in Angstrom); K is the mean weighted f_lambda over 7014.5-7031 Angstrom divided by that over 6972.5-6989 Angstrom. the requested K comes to 1.05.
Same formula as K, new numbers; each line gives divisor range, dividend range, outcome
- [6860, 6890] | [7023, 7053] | 1.14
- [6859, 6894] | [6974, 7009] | 1.08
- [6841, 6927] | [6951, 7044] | 1.07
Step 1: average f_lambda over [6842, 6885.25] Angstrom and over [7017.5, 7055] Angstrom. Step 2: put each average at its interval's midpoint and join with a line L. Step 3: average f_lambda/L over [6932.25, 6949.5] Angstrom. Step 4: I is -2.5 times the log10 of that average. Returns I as 0.02 mag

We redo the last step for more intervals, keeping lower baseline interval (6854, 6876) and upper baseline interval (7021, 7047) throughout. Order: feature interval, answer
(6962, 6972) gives -0.059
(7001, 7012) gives 0.034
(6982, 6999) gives 0.001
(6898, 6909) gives 0.002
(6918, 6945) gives -0.009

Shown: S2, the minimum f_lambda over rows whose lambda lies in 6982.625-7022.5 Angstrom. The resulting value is 13.51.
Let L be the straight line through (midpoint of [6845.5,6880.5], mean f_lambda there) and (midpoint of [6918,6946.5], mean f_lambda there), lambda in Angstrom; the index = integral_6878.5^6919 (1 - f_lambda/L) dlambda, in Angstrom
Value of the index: 0.0 Angstrom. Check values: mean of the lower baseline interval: 13.6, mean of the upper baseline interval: 14.1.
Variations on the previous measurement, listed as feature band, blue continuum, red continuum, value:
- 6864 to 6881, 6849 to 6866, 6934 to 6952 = 0.42 Angstrom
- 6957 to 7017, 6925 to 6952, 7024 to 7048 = 0.35 Angstrom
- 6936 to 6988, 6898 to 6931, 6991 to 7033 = 0.58 Angstrom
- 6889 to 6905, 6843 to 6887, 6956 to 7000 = -0.02 Angstrom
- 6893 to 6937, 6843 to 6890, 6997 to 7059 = -0.81 Angstrom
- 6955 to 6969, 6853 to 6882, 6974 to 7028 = -0.61 Angstrom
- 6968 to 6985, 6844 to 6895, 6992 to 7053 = 0.21 Angstrom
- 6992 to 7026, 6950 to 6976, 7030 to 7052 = 0.89 Angstrom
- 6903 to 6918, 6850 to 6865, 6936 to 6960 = -0.08 Angstrom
